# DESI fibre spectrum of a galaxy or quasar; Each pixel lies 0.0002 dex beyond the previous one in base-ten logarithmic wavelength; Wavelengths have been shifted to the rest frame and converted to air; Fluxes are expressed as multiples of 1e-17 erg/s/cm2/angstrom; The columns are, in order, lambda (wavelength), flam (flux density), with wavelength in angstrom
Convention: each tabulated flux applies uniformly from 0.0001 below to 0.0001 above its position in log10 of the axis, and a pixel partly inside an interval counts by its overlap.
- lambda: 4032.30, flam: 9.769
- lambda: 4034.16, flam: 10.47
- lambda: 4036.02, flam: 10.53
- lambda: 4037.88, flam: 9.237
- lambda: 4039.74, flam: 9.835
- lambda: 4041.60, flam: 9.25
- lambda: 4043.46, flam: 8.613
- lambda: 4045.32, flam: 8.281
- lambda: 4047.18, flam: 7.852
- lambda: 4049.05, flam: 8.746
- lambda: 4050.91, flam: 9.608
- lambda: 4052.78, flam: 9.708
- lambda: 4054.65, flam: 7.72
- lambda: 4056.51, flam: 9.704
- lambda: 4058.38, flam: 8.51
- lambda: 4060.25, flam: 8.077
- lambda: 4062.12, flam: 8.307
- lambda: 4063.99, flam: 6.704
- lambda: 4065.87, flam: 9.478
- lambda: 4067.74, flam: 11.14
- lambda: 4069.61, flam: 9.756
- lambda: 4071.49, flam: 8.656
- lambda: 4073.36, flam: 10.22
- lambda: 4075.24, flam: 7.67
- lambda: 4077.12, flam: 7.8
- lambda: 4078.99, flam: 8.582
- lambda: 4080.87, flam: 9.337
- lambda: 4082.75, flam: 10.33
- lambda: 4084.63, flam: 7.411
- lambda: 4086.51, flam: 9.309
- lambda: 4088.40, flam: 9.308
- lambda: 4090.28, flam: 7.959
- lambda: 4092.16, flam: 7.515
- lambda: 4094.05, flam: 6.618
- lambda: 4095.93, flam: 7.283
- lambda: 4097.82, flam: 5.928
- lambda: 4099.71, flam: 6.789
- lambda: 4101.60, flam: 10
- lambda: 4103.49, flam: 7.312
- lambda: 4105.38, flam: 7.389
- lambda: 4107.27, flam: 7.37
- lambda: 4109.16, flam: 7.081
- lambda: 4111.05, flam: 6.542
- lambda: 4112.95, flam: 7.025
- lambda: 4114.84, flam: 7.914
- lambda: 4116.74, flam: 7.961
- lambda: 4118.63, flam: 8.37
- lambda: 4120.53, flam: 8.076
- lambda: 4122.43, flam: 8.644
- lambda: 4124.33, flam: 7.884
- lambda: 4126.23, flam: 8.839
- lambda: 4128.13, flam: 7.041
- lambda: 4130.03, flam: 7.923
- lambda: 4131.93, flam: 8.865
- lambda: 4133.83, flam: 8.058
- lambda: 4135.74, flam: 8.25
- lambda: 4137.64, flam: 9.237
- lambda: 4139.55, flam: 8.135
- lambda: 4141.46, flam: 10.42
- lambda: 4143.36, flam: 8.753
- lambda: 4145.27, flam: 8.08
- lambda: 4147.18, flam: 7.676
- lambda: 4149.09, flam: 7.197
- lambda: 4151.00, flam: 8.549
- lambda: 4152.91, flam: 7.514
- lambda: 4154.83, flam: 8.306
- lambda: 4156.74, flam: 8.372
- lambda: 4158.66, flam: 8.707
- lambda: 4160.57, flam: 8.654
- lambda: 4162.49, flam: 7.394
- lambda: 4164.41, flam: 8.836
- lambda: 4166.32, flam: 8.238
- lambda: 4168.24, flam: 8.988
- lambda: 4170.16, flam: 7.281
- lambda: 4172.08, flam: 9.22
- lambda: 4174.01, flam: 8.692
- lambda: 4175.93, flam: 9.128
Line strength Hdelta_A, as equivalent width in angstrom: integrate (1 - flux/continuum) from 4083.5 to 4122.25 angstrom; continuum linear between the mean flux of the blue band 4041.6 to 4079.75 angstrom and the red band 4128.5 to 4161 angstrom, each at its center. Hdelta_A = 3.97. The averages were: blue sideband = 8.77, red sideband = 8.37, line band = 7.69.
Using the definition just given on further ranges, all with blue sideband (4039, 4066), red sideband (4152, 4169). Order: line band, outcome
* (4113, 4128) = 0.62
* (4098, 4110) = 1.34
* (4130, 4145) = -0.58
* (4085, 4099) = 1.42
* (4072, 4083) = -0.40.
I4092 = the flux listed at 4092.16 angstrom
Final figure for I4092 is 7.515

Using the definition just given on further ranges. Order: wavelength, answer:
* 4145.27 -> 8.08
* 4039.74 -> 9.835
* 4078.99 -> 8.582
